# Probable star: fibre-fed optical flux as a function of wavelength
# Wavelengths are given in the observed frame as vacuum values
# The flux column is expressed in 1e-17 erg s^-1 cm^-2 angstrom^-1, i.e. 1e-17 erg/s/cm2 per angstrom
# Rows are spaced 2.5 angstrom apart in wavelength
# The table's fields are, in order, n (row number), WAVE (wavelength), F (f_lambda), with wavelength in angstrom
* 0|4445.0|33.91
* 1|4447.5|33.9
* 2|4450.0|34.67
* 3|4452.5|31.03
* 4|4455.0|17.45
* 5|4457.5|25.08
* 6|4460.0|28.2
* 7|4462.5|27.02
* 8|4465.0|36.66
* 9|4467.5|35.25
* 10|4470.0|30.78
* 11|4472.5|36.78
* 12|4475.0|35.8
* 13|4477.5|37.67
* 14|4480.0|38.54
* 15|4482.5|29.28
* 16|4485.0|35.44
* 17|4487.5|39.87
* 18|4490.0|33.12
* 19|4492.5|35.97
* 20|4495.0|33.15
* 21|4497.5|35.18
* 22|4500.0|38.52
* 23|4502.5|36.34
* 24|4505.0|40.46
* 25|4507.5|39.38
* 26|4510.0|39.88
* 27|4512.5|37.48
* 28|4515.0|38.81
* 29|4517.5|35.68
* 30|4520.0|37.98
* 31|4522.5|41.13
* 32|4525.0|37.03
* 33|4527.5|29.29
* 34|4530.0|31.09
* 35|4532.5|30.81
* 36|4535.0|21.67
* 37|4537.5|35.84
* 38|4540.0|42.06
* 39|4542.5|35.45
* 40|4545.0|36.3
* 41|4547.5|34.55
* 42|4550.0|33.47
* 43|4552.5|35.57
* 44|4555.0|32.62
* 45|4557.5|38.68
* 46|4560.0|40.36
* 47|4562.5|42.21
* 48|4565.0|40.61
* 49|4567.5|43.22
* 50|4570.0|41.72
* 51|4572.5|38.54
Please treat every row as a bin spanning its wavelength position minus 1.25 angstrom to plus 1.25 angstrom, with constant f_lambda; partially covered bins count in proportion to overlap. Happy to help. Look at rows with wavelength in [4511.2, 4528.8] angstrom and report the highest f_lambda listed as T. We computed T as 41.13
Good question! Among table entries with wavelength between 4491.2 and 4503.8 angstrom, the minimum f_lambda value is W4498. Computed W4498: 33.15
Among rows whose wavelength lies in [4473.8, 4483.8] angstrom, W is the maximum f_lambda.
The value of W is 38.54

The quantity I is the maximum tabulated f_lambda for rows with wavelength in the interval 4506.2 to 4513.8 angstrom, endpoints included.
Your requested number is 39.88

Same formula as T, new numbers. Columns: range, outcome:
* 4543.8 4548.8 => 36.3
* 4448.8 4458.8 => 34.67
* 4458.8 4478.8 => 37.67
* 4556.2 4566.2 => 42.21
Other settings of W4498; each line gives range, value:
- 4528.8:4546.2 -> 21.67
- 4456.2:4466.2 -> 25.08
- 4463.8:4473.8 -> 30.78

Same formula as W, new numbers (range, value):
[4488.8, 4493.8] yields 35.97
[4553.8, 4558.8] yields 38.68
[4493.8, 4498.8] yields 35.18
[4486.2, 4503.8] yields 39.87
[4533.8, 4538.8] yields 35.84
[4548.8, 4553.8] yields 35.57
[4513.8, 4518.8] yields 38.81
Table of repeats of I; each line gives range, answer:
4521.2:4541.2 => 42.06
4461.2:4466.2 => 36.66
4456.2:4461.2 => 28.2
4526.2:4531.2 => 31.09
